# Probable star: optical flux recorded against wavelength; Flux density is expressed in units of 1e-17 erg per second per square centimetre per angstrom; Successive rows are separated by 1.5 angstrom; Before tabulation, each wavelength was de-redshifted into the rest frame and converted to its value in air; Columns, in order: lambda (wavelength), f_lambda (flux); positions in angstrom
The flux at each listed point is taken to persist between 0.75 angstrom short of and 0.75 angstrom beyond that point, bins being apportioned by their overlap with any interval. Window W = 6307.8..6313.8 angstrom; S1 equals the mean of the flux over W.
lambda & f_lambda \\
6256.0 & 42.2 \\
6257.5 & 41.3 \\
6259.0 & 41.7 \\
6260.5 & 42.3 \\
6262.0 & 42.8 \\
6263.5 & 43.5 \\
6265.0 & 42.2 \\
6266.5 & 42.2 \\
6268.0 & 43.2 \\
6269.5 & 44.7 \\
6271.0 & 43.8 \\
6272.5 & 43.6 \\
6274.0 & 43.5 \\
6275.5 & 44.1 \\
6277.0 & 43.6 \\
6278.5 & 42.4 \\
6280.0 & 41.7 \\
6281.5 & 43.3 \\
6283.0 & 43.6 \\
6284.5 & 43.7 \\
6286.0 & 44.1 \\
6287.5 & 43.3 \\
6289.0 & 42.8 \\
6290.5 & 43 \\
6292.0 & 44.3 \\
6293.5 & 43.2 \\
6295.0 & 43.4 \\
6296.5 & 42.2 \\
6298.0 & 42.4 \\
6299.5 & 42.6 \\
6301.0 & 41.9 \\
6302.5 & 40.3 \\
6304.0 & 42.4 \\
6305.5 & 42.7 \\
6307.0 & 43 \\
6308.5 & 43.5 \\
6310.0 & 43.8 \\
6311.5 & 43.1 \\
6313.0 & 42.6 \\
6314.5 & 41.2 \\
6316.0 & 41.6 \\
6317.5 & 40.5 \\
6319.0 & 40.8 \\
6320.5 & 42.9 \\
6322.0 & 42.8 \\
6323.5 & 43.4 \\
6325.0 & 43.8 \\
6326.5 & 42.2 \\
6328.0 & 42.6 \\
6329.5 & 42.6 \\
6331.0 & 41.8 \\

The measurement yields 43.2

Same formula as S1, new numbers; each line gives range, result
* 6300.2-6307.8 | 42.1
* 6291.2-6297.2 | 43.3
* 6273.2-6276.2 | 43.8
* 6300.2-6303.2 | 41.1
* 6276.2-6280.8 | 42.6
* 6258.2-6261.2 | 42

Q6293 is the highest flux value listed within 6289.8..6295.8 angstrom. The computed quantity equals 44.3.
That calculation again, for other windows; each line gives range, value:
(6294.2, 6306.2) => 43.4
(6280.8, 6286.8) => 44.1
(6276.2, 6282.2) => 43.6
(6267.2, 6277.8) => 44.7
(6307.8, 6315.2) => 43.8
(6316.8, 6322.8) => 42.9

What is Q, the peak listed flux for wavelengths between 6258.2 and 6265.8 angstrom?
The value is 43.5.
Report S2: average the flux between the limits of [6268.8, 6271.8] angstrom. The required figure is 44.2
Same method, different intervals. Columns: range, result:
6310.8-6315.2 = 42.3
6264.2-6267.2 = 42.2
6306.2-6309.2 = 43.2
